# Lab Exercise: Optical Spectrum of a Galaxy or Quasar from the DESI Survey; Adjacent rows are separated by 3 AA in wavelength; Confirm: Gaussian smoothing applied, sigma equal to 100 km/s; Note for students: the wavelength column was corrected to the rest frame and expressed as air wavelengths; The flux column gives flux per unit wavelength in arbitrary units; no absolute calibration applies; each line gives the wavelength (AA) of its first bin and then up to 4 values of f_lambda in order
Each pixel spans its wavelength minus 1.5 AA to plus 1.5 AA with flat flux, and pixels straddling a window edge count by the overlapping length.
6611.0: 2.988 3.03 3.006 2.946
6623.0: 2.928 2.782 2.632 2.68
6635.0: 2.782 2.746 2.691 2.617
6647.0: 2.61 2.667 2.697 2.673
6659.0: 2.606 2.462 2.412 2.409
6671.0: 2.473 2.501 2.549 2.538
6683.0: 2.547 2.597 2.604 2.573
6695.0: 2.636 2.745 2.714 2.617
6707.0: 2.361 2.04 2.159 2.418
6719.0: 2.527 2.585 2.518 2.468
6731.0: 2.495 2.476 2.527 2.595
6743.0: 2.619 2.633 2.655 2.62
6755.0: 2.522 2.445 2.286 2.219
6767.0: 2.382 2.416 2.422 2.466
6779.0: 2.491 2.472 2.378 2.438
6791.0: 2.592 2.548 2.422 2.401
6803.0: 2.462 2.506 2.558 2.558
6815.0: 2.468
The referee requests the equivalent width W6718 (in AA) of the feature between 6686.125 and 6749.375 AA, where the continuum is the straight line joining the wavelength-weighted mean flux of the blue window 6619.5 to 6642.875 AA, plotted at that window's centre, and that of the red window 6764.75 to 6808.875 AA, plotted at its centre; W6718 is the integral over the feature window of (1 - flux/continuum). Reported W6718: 1.7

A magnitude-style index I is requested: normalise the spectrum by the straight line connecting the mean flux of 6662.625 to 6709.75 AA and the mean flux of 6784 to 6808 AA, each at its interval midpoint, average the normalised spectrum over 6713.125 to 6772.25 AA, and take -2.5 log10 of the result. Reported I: 0.01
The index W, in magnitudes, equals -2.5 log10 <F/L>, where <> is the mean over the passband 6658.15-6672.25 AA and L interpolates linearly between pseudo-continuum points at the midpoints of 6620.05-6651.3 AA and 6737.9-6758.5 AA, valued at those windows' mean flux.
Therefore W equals 0.09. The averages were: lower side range 2.72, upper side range 2.59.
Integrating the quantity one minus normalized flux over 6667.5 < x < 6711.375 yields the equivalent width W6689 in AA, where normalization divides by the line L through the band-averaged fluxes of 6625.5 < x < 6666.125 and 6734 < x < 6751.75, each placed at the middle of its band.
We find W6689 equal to 1.5 AA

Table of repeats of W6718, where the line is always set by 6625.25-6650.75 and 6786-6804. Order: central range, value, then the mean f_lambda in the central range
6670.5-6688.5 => 0.6 AA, 2.54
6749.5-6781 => 1.0 AA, 2.43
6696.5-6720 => 1.3 AA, 2.45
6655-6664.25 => 0.3 AA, 2.56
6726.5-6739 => 0.3 AA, 2.5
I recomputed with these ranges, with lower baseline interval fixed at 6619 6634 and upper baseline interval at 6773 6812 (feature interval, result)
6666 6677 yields 0.10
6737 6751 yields -0.02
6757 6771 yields 0.08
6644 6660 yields 0.04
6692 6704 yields -0.01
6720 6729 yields 0.03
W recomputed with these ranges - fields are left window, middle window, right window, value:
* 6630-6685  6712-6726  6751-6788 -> 0.022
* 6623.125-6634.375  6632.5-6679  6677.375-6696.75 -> 0.029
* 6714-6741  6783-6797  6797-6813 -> 0.004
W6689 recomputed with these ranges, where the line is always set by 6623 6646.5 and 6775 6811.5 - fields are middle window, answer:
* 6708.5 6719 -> 1.40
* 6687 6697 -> 0.07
